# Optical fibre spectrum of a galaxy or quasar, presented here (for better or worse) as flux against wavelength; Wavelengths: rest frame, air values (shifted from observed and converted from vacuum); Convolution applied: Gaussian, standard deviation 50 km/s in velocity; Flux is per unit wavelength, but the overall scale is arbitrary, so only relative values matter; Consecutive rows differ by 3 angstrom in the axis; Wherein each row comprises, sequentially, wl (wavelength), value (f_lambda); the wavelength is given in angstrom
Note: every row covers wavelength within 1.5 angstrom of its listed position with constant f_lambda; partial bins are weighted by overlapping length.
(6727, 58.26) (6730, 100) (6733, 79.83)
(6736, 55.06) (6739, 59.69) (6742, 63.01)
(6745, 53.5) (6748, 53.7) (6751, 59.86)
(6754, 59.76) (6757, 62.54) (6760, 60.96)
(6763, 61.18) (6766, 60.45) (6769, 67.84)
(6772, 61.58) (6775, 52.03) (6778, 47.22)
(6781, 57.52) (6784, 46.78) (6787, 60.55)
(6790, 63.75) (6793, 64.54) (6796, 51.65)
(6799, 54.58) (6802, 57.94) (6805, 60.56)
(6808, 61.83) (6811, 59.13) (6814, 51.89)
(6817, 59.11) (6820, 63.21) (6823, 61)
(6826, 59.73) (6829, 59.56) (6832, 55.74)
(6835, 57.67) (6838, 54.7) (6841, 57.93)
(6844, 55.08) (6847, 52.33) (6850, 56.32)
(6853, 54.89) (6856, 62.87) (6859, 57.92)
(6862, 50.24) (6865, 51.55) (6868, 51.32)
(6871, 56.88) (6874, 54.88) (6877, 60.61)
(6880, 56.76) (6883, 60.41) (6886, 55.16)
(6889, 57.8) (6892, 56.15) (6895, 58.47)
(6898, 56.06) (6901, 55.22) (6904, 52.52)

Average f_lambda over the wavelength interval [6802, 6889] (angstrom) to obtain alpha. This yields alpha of 57.1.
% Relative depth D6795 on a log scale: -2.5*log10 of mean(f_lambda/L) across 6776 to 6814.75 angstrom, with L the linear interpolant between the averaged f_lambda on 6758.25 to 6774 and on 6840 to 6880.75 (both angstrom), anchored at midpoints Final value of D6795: 0.06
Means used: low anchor 62.1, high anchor 55.6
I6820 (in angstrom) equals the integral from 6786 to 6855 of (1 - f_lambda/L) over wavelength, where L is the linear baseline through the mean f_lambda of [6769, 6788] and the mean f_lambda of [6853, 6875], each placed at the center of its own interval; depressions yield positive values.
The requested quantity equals -3.6 angstrom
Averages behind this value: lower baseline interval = 55.2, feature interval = 58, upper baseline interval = 55.1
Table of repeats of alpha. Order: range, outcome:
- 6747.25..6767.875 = 60.1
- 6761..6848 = 57.9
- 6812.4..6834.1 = 58.6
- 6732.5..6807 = 58.8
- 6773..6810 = 56.7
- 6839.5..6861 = 56.6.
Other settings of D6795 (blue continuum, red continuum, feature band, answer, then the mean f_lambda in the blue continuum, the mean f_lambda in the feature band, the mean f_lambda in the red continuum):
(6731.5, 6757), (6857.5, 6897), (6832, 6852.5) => 0.03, 60.7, 55.6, 56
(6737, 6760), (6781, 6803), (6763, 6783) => 0.00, 58.9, 57.8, 57.1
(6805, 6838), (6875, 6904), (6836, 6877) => 0.05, 58.8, 55.4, 57.1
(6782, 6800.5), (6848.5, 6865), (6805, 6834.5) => -0.05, 57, 59.1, 56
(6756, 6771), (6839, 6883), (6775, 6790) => 0.14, 62.6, 54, 55.8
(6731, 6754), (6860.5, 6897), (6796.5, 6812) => 0.01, 61.5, 58.3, 55.9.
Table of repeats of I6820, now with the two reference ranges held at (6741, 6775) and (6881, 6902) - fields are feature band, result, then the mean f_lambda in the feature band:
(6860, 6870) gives 1.0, 51.7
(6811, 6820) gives 0.2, 57.4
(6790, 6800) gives 0.2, 58.1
